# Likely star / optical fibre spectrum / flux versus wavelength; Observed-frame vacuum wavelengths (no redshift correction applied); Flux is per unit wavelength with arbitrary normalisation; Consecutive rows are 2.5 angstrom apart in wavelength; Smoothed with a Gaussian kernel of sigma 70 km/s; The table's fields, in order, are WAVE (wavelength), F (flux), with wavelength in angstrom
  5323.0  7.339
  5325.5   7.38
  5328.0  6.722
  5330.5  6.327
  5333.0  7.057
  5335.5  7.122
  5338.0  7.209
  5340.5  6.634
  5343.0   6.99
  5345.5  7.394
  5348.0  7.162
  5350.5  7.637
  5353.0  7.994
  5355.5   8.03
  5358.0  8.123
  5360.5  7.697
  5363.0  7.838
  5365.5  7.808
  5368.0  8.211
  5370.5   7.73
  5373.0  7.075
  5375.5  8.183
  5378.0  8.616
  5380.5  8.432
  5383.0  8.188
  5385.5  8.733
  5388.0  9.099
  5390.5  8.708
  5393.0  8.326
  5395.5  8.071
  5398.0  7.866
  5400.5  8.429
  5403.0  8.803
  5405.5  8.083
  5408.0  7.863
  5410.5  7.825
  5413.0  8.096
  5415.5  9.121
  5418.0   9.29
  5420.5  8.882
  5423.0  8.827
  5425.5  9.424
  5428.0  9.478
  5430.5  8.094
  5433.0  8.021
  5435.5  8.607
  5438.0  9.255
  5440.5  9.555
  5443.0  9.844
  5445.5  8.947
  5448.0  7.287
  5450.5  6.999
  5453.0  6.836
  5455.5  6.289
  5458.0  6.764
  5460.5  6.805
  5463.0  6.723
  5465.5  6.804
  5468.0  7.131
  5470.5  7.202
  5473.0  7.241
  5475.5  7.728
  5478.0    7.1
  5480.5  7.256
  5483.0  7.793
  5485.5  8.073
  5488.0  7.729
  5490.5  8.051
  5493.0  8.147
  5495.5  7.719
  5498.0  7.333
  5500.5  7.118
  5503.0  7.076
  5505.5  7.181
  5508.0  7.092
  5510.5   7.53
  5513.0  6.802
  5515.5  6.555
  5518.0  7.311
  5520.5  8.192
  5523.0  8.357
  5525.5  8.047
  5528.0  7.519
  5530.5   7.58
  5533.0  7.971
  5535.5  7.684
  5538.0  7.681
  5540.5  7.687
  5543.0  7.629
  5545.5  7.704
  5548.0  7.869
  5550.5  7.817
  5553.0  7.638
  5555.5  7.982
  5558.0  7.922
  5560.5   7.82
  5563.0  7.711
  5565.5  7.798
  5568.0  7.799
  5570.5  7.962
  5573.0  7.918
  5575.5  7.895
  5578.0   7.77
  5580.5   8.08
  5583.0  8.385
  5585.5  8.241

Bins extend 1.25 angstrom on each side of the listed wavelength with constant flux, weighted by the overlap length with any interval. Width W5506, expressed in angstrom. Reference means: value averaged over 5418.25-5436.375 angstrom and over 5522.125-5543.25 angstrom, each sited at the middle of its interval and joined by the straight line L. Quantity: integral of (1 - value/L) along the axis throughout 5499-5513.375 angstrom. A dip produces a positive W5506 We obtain 1.6 angstrom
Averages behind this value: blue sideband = 8.79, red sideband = 7.79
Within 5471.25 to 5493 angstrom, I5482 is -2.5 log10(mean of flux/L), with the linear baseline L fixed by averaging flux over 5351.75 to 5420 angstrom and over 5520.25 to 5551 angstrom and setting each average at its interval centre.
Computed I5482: 0.04 mag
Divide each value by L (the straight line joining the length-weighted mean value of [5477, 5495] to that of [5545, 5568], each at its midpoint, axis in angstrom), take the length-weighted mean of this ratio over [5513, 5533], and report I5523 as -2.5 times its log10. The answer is 0.02 mag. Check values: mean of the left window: 7.74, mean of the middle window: 7.62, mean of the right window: 7.81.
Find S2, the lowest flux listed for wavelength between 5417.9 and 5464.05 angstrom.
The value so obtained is 6.289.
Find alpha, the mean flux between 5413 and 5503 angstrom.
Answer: 7.92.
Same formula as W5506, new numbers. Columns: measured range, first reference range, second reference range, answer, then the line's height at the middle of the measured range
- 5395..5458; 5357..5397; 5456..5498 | -4.7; 7.78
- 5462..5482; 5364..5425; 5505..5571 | 2.1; 7.98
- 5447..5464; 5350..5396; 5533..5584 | 2.5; 8.01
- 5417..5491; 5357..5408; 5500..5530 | -1.4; 7.77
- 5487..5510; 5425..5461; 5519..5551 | 1.3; 7.95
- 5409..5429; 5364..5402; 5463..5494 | -2.3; 7.95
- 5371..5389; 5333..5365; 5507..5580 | -1.9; 7.51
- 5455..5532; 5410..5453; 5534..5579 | 7.9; 8.22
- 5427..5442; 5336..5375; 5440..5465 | -2.6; 7.53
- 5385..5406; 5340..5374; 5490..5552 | -2.3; 7.61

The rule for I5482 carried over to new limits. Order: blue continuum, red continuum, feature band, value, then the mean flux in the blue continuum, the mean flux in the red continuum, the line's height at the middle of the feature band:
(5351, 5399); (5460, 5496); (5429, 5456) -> -0.07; 8.14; 7.44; 7.68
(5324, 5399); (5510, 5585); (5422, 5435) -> -0.13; 7.74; 7.76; 7.75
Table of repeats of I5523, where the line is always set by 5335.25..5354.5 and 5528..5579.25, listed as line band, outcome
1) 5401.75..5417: -0.12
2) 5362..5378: -0.07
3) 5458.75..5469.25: 0.11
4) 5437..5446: -0.25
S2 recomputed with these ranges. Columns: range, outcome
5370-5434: 7.075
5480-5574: 6.555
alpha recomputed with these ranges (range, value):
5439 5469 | 7.52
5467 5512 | 7.47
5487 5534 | 7.54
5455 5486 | 7.15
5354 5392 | 8.16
